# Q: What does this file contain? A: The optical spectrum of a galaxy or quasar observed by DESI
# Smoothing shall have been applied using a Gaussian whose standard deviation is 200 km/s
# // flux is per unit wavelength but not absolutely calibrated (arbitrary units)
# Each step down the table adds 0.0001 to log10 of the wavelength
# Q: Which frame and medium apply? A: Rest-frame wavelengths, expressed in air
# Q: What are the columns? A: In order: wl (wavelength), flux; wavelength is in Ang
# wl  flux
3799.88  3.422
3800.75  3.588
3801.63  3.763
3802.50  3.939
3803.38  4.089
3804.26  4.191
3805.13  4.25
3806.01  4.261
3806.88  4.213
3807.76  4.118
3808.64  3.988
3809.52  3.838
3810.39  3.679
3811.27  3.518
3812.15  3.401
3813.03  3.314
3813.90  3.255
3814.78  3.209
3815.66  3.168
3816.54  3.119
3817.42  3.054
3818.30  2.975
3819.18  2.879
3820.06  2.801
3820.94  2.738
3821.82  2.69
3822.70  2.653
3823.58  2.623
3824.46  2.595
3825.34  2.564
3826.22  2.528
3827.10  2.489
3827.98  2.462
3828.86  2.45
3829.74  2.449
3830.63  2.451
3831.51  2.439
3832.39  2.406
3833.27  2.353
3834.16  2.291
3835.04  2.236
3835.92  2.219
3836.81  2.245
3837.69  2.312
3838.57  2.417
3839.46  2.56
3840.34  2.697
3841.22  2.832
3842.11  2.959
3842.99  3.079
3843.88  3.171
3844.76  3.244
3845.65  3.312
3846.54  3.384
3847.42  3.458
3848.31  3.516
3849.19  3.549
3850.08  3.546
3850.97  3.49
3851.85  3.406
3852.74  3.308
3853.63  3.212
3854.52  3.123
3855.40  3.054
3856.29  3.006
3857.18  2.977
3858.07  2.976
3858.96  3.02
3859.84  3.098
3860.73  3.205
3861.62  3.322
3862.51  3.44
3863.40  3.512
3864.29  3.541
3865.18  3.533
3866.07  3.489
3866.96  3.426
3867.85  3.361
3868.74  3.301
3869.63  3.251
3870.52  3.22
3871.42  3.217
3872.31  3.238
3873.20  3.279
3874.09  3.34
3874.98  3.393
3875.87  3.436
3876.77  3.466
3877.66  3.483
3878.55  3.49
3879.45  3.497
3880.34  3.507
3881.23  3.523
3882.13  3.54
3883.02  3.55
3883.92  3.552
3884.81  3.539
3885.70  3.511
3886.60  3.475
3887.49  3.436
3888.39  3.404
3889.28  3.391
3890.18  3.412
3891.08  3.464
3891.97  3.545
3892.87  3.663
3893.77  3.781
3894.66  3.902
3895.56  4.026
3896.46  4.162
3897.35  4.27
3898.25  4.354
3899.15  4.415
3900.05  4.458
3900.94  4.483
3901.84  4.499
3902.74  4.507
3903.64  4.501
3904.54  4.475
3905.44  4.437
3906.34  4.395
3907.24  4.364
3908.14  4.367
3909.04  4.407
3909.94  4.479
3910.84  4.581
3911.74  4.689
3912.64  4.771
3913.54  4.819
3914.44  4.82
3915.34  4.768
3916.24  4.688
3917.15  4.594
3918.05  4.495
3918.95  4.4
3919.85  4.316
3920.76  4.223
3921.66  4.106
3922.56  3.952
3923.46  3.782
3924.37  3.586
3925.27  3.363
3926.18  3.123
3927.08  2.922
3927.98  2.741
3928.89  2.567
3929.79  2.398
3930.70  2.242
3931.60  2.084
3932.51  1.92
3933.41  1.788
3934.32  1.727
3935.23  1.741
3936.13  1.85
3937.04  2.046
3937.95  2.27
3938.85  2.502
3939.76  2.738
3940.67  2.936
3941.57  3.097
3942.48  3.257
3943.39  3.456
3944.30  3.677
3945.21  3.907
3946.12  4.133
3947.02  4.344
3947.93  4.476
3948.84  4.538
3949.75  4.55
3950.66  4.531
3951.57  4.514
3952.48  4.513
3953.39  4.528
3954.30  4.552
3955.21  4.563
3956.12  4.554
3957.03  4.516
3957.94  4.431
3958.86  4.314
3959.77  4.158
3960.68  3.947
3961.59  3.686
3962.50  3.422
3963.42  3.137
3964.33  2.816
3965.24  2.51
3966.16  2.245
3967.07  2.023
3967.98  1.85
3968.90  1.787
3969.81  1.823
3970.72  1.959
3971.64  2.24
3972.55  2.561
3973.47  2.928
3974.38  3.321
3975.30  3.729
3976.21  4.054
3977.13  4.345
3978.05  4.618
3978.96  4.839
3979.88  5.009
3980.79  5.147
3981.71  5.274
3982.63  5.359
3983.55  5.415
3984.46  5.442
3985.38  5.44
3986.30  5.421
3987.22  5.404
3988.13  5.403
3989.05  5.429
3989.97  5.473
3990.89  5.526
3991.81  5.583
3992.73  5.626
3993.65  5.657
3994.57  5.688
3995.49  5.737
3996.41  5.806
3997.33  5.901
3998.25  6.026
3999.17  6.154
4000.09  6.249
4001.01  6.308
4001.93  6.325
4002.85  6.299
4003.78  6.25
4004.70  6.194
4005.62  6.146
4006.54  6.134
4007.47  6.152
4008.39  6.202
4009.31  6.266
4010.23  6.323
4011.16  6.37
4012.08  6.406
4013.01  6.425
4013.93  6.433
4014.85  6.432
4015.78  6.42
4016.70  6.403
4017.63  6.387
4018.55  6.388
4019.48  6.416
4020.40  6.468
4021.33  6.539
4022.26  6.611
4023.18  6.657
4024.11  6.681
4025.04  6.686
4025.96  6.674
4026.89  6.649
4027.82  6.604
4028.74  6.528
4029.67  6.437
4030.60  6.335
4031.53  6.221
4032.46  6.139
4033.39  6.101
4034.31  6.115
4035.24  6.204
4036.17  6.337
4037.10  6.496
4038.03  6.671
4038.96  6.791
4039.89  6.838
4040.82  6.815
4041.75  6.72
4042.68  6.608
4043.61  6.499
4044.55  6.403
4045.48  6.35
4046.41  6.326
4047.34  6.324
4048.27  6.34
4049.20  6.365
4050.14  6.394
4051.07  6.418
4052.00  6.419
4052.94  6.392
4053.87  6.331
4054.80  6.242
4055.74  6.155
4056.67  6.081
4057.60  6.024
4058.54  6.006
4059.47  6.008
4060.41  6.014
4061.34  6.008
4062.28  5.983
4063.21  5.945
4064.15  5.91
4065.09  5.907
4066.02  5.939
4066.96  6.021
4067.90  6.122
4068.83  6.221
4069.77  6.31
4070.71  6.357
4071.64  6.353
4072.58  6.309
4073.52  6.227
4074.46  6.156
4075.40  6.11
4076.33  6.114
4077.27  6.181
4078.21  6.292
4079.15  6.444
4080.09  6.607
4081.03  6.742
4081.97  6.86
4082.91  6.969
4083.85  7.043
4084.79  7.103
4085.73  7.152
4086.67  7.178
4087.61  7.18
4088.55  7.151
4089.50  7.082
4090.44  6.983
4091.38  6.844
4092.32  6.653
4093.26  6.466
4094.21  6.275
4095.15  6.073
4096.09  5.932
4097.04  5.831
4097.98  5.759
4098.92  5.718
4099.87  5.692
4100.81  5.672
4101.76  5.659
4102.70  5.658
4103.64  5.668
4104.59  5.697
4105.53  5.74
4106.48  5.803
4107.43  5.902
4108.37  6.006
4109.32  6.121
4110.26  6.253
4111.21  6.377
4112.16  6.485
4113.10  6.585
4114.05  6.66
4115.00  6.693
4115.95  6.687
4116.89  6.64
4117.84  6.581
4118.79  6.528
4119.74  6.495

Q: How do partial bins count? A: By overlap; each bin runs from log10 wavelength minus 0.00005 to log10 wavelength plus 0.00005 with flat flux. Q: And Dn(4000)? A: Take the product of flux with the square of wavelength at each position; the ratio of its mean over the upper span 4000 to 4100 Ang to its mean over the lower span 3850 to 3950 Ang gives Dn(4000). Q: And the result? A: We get 1.93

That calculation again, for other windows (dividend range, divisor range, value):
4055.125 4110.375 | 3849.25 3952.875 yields 1.90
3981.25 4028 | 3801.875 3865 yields 2.14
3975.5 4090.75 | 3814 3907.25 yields 2.06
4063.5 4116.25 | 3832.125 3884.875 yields 2.24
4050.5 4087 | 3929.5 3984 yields 1.93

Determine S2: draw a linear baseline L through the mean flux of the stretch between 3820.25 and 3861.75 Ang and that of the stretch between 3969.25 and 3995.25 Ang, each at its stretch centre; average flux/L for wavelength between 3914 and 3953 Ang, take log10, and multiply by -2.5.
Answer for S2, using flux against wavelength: 0.16 mag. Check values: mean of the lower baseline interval 2.85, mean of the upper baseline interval 4.6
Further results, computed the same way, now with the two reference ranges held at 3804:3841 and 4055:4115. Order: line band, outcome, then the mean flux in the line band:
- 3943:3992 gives 0.17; 4.09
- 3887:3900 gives 0.01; 3.82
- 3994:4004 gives -0.17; 6.06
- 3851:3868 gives 0.05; 3.27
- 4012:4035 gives -0.17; 6.44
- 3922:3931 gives 0.35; 3.09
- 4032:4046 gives -0.14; 6.47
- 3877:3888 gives 0.06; 3.51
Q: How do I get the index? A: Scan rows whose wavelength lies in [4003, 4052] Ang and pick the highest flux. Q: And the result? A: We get 6.838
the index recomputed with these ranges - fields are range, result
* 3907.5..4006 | 6.325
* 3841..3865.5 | 3.549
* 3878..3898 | 4.27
